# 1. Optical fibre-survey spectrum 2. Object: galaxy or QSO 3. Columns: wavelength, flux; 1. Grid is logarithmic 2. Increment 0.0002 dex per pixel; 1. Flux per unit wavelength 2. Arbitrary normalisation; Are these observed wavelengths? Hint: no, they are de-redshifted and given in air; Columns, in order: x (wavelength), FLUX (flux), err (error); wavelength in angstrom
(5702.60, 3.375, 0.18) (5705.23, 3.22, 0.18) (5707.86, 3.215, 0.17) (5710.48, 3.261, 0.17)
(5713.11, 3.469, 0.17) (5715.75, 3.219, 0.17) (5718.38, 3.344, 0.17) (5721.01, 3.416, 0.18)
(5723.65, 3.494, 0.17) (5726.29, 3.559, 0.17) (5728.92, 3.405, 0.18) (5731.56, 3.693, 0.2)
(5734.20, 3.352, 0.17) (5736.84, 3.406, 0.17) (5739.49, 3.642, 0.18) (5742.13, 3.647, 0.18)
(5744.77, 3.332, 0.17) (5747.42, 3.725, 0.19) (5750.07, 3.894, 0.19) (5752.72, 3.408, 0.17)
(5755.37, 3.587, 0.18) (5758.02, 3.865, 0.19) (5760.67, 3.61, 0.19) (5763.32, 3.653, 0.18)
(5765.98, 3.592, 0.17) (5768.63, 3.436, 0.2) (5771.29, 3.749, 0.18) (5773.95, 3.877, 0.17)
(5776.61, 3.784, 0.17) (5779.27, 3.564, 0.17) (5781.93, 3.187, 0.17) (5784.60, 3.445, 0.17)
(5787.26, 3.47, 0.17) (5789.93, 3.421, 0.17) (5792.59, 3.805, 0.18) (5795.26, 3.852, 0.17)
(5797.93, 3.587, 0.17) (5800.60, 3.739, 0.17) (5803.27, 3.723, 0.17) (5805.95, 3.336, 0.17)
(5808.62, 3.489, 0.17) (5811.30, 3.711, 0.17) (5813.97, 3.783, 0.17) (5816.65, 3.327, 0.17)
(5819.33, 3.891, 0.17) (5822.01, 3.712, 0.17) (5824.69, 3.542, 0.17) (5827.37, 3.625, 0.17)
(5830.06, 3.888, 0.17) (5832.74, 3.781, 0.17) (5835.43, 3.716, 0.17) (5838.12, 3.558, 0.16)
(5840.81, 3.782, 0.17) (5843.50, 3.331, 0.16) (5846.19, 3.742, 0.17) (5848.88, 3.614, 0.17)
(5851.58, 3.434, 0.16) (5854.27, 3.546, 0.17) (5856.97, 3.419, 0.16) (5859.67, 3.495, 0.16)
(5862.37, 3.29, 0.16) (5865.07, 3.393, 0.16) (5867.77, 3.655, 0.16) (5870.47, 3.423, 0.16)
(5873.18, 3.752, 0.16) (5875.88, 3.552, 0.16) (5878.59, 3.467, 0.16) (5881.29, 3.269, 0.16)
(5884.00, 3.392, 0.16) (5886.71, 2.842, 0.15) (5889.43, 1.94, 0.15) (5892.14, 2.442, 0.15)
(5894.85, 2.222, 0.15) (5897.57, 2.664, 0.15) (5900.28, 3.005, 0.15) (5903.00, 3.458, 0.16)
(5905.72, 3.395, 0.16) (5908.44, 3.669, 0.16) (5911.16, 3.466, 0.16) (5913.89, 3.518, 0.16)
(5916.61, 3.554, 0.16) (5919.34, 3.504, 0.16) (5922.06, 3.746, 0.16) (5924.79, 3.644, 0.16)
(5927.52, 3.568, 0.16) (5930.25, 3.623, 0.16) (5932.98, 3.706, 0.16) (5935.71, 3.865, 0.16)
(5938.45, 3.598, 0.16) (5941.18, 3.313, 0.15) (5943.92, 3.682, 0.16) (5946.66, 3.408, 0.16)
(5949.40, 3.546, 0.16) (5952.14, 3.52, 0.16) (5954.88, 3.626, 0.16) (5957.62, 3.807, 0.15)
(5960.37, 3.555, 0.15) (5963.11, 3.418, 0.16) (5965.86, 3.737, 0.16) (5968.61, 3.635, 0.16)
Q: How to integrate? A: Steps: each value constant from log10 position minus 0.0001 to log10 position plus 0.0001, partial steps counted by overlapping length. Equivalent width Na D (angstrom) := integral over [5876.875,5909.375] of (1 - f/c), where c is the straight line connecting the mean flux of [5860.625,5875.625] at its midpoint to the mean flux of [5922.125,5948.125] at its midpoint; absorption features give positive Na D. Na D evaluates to 5.2 angstrom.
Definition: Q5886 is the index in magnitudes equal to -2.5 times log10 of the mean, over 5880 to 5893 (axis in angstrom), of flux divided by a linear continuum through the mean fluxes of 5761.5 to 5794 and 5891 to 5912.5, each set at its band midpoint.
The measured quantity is 0.12 mag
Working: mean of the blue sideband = 3.58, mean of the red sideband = 3.05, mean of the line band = 2.79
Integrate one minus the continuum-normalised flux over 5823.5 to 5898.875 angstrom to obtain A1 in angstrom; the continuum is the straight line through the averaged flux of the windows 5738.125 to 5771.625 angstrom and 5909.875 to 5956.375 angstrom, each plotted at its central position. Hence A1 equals 5.3 angstrom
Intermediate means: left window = 3.62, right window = 3.58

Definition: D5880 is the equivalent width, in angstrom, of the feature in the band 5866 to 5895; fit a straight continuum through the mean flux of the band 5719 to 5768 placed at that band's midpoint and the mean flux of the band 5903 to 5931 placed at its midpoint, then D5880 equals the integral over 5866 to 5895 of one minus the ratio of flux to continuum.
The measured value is 3.6 angstrom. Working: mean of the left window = 3.57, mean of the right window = 3.56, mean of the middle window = 3.13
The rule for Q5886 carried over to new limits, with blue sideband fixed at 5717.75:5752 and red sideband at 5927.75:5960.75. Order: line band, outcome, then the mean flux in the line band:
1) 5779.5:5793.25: 0.03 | 3.46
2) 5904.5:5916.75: 0.02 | 3.52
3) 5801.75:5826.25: -0.02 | 3.61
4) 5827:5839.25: -0.05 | 3.72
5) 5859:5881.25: 0.03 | 3.49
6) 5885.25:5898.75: 0.42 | 2.43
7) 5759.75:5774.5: -0.03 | 3.64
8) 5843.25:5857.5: 0.01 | 3.53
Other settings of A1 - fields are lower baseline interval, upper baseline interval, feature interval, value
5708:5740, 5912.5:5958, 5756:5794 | -1.5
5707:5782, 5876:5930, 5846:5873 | -1.6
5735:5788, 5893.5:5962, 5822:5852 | -0.9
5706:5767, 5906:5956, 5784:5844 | -1.7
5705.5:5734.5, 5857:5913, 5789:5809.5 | -2.0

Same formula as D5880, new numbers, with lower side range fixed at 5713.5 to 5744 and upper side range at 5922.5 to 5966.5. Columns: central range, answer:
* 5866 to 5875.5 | -0.10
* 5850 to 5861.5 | 0.25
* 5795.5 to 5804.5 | -0.49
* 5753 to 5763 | -0.48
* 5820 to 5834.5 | -0.78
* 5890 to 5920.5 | 3.74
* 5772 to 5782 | -0.48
